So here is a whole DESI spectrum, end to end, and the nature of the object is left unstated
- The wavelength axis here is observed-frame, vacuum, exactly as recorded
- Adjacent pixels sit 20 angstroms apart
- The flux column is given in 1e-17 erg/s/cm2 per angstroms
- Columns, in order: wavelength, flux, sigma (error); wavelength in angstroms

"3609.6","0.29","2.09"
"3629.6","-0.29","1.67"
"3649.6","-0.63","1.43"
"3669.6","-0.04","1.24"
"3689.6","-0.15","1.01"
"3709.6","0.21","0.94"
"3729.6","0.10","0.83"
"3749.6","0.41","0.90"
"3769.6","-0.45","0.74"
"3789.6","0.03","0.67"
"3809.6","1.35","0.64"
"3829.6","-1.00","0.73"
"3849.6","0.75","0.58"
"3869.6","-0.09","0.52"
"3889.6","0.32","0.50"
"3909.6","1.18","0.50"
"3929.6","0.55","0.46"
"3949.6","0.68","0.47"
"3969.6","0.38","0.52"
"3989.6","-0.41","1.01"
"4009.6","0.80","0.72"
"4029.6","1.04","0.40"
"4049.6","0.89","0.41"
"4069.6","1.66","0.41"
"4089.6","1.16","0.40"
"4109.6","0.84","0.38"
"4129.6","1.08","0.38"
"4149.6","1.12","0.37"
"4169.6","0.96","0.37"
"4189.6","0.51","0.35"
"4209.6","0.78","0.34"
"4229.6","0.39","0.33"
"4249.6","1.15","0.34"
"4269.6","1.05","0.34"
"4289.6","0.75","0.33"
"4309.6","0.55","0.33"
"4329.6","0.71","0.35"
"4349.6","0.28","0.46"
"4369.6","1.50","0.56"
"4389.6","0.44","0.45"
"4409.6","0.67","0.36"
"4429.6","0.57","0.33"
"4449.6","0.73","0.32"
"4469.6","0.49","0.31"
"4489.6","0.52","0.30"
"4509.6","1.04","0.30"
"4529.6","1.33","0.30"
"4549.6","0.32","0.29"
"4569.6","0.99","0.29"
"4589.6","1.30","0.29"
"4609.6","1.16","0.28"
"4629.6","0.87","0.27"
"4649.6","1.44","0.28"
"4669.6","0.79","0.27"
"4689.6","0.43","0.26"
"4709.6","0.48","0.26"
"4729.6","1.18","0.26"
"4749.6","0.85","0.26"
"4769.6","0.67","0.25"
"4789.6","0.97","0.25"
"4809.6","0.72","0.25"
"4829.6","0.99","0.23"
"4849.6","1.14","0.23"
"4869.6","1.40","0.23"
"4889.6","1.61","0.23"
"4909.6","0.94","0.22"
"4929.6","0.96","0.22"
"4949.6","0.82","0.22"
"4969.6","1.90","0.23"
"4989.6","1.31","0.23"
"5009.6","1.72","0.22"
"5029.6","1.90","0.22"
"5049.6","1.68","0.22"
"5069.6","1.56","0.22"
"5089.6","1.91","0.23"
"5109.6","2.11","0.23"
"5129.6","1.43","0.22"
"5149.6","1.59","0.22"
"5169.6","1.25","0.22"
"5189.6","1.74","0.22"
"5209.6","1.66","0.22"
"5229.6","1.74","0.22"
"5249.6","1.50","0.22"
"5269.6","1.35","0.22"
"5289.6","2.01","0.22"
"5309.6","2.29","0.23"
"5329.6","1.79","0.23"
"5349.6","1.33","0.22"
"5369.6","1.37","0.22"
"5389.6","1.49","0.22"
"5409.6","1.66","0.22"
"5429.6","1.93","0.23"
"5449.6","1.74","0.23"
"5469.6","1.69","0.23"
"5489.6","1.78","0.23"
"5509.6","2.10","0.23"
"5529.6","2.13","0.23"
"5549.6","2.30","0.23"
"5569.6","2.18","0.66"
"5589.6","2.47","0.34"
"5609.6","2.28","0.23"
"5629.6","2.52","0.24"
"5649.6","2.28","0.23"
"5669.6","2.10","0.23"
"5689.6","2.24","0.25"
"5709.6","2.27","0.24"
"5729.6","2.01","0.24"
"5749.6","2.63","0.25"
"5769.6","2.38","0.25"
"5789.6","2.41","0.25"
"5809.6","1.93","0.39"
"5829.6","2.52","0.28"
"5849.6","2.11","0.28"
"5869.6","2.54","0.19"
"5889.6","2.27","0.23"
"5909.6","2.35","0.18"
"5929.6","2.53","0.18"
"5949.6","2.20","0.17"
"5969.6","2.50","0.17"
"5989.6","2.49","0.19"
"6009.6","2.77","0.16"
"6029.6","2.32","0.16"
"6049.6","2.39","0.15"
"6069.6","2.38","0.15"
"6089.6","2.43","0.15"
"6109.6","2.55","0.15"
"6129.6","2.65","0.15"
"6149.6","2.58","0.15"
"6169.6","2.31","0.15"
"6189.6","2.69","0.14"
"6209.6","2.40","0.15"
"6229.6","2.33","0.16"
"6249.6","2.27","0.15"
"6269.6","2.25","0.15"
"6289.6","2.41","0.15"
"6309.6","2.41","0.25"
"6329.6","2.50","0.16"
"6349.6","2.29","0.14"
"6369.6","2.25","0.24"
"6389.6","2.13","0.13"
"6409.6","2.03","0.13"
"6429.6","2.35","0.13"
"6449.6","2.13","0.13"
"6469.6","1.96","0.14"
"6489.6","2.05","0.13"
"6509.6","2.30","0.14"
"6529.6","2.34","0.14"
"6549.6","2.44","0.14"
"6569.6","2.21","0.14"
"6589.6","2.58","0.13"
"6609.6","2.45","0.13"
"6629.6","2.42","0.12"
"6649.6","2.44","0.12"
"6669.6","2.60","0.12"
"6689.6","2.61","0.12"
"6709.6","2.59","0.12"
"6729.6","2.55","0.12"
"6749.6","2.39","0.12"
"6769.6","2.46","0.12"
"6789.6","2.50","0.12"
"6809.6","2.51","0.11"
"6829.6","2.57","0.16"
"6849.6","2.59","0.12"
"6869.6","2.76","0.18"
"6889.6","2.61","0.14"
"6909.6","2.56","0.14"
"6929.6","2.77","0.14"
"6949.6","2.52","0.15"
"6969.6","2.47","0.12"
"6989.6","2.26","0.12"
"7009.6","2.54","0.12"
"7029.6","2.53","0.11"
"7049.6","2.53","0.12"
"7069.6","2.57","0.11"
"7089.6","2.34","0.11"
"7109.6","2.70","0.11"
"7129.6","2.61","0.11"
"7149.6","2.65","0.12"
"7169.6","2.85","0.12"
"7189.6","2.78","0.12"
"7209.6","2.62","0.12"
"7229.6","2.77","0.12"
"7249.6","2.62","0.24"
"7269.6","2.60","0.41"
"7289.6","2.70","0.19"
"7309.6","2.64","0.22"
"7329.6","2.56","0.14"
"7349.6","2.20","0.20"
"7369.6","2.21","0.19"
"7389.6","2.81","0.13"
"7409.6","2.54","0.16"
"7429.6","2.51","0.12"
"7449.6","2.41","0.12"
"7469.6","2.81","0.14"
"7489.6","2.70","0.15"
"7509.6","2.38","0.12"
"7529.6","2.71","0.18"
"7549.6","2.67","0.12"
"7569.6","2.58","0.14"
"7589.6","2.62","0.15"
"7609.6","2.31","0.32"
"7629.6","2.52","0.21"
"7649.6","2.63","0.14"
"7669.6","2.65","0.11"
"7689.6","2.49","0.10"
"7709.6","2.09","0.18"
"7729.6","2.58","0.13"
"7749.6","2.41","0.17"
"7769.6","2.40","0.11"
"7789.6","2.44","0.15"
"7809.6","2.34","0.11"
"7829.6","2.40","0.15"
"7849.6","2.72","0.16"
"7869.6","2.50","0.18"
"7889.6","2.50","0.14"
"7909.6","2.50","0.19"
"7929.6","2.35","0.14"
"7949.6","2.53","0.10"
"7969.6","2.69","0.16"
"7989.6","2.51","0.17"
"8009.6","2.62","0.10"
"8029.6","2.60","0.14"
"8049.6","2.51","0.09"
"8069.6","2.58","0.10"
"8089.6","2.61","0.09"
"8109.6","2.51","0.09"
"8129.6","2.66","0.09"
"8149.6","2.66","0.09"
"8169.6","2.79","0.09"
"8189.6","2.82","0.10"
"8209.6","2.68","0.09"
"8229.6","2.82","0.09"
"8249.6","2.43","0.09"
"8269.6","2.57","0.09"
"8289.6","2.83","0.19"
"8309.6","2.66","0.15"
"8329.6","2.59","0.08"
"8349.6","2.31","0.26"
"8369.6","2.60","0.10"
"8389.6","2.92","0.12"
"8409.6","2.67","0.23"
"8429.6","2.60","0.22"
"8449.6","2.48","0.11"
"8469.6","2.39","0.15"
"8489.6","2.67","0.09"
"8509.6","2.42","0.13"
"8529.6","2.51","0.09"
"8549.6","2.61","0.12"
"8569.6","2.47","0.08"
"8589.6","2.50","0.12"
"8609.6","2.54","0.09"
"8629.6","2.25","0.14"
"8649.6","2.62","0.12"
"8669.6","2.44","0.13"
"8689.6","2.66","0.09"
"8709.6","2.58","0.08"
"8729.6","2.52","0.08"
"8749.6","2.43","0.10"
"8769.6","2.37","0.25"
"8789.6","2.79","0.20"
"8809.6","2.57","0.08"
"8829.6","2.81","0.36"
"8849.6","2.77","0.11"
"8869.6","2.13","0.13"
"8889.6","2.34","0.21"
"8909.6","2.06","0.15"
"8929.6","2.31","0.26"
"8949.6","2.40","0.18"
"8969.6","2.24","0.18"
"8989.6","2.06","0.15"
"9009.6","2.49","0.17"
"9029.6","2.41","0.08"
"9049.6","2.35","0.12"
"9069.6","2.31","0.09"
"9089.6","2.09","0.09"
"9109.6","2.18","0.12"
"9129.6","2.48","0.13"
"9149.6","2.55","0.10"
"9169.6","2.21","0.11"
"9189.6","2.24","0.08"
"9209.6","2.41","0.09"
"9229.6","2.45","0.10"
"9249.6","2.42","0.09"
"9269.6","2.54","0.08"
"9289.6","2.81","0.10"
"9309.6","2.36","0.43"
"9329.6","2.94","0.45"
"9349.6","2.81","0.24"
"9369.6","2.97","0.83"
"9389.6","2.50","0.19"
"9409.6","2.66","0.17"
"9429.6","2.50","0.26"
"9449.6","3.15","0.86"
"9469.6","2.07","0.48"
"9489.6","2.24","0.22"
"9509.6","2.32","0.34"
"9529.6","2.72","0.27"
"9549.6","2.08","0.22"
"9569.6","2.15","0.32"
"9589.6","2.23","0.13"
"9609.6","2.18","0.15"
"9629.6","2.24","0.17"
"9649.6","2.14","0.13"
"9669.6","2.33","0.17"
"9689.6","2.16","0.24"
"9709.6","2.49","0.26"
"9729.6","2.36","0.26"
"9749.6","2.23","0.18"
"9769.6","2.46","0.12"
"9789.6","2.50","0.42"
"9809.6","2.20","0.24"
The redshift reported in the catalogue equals 0.25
